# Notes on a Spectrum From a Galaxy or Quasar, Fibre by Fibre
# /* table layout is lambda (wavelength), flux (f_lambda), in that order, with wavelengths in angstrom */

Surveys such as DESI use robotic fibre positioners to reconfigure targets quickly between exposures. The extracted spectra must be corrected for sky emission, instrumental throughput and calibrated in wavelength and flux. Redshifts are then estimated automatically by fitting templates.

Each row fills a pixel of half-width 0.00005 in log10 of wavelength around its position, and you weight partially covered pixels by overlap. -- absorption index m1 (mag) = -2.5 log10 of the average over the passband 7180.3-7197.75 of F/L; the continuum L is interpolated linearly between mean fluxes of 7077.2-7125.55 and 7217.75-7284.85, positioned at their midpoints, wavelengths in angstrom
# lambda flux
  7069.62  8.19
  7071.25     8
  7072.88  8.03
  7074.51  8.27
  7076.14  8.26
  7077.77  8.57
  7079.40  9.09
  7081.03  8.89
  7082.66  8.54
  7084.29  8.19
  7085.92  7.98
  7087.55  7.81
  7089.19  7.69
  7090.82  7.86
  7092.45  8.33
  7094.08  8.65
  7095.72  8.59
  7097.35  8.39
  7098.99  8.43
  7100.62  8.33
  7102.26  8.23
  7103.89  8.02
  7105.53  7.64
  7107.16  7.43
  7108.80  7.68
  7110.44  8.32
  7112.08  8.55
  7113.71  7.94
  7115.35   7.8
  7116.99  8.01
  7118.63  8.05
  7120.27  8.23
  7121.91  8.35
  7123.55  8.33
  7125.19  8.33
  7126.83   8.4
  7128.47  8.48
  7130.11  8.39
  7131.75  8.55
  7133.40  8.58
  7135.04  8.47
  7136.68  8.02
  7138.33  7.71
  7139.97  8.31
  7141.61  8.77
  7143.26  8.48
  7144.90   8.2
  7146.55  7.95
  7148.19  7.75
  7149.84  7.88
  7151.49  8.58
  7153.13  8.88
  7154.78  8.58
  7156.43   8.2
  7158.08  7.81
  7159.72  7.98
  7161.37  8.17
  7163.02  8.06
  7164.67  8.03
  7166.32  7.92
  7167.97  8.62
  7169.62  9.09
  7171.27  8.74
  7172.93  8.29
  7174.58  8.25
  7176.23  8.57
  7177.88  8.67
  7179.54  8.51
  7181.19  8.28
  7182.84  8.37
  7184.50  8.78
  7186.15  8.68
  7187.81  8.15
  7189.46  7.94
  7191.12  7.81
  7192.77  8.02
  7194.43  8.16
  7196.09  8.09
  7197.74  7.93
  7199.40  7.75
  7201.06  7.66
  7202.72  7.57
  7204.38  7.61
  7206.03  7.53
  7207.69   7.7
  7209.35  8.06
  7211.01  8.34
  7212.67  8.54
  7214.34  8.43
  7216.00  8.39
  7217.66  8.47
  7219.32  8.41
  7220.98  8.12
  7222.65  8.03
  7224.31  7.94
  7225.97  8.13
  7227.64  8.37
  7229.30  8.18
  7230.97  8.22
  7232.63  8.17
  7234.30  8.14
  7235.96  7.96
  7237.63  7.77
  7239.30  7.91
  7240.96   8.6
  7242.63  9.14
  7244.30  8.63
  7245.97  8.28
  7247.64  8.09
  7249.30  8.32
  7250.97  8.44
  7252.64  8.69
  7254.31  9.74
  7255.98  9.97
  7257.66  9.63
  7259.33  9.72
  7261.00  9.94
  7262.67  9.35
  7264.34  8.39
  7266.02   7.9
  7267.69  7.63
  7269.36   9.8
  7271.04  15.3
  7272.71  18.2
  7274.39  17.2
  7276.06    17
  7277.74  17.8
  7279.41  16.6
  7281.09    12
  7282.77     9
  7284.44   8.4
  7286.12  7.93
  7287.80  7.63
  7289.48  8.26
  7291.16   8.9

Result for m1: 0.12 mag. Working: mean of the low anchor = 8.21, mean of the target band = 8.22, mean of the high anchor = 9.93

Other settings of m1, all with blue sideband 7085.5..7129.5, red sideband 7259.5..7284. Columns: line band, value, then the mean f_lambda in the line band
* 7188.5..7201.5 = 0.30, 7.93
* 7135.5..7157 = 0.11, 8.26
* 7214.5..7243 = 0.35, 8.22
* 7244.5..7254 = 0.37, 8.46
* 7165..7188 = 0.17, 8.49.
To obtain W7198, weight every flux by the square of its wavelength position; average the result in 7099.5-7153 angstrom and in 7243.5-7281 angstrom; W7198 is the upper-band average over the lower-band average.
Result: 1.41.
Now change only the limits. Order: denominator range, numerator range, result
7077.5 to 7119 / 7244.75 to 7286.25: 1.40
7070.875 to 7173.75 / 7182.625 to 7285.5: 1.16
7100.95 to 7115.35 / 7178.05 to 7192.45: 1.07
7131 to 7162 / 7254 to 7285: 1.48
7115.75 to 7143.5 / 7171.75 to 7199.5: 1.01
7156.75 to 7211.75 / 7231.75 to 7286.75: 1.29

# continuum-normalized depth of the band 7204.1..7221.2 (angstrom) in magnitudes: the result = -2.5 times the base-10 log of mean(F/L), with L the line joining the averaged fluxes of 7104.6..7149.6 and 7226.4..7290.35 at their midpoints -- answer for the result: 0.15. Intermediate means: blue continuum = 8.17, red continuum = 10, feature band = 8.17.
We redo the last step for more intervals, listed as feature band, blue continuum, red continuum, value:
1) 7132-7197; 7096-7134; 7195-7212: -0.04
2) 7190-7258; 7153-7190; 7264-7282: 0.31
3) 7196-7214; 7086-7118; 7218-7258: 0.06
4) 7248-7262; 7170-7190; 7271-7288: 0.30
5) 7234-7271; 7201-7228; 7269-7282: 0.39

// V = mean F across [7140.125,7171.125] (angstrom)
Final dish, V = 8.29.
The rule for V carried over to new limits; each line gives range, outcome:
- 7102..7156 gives 8.21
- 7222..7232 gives 8.15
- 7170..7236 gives 8.18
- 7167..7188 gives 8.54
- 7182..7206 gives 8.02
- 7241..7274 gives 9.82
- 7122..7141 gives 8.33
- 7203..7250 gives 8.19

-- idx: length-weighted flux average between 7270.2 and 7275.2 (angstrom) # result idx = 16.9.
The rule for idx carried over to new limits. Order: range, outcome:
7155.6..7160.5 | 8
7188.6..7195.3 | 7.98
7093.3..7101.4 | 8.47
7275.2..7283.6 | 14.5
